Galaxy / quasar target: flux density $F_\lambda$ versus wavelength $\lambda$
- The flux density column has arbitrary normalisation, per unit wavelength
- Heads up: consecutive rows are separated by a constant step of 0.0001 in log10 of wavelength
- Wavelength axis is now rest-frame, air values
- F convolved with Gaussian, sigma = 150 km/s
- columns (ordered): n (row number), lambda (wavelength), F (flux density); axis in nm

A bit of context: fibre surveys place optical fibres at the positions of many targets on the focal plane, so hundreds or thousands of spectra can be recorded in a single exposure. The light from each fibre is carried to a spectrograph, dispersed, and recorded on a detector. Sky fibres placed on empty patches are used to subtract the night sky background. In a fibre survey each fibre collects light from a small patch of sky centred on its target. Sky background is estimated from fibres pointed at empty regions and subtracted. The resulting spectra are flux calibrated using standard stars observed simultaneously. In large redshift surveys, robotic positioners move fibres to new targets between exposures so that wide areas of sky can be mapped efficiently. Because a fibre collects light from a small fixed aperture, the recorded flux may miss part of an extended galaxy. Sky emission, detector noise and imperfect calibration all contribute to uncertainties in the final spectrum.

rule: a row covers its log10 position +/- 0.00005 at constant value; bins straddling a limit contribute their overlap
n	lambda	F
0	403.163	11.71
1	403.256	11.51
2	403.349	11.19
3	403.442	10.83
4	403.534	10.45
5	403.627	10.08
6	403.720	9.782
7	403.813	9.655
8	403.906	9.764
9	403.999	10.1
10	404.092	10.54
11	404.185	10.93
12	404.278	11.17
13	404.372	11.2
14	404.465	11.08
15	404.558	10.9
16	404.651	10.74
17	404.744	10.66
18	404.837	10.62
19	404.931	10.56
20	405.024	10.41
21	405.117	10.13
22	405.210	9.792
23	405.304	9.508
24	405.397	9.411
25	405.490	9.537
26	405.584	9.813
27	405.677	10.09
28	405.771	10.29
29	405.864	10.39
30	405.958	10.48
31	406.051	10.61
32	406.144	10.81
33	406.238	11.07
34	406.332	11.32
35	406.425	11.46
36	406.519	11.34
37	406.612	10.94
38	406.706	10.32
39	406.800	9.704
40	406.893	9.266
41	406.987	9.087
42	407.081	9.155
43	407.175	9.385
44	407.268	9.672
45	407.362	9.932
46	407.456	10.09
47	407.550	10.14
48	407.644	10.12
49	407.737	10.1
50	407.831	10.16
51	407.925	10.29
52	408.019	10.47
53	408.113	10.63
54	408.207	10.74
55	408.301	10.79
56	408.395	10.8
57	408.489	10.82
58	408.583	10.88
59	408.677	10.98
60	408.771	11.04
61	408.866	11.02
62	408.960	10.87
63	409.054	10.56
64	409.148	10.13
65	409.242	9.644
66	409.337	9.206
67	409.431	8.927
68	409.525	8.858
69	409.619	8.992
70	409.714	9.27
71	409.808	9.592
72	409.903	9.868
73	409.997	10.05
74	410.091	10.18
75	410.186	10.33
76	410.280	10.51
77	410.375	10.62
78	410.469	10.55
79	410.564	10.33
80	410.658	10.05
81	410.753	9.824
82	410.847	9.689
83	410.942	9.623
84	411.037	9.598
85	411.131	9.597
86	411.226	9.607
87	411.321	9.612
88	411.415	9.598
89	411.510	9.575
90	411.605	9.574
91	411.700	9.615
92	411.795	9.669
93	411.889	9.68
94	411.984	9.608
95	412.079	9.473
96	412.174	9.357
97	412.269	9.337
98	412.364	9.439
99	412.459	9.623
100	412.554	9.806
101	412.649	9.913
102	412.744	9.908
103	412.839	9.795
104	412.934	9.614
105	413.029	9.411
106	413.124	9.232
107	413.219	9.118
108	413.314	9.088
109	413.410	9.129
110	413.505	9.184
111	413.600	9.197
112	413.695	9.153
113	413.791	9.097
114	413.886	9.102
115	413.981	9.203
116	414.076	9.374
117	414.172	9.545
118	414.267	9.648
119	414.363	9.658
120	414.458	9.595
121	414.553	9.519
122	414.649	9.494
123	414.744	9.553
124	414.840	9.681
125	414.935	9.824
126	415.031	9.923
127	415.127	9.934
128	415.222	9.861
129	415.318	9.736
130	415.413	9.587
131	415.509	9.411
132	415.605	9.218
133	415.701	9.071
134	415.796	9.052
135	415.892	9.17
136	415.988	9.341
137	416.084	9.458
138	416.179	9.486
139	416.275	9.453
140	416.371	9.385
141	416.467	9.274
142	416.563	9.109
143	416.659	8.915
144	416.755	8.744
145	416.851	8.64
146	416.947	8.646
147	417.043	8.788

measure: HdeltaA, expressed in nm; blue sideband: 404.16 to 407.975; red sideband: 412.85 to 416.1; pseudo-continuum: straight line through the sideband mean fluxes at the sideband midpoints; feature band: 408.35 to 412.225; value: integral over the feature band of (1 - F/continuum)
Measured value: -0.03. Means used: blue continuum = 10.3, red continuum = 9.42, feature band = 9.94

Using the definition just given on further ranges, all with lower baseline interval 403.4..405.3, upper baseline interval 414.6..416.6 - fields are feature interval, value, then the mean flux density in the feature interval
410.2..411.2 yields -0.01 nm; 10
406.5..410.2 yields 0.00 nm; 10.1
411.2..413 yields 0.03 nm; 9.62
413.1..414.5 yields 0.05 nm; 9.29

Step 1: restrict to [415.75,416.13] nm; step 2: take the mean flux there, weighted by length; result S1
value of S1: 9.24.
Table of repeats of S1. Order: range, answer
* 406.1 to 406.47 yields 11.2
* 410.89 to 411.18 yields 9.59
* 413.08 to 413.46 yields 9.13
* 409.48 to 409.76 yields 9.03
